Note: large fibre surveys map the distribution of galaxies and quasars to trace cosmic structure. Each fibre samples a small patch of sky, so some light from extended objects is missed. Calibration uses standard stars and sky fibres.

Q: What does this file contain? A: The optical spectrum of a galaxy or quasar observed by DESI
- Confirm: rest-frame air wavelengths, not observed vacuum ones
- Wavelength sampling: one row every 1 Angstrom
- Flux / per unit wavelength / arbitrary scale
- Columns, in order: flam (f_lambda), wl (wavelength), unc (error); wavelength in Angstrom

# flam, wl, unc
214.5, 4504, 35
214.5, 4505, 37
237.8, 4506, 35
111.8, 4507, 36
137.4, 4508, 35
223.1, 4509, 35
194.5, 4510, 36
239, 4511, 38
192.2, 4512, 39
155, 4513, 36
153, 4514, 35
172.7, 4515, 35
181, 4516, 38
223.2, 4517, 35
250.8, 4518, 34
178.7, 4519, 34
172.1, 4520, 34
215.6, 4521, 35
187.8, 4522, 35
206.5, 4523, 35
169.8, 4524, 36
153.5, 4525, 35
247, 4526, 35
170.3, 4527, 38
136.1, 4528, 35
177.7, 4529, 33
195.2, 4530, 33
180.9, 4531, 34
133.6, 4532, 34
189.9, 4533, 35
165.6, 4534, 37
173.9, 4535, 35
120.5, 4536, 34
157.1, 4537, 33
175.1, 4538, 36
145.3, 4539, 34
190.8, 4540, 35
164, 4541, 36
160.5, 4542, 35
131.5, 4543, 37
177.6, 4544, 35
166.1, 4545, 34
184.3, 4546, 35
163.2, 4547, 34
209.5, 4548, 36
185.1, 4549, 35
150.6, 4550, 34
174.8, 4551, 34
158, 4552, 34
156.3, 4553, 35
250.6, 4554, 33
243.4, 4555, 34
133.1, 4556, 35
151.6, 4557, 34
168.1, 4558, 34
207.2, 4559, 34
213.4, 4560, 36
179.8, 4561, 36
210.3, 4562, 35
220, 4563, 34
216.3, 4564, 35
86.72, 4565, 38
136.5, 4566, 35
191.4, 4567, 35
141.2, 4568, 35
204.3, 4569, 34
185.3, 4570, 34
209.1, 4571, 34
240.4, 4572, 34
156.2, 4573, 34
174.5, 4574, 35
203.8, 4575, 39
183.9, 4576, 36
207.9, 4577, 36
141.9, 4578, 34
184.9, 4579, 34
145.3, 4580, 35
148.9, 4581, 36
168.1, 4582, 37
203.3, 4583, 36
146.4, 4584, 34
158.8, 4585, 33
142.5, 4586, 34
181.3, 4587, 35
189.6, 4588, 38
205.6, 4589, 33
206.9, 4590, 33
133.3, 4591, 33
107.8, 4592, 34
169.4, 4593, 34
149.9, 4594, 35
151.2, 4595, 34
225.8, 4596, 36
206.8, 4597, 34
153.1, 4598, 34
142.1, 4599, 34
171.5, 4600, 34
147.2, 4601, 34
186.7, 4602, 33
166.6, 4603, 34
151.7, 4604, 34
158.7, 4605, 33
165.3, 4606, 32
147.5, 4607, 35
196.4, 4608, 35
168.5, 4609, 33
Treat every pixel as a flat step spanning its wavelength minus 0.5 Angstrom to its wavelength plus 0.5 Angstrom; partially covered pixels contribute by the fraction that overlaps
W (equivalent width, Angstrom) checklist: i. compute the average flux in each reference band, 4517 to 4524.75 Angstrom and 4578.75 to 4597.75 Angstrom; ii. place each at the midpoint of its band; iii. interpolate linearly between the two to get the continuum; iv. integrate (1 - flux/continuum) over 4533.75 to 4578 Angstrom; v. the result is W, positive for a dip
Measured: 1.2 Angstrom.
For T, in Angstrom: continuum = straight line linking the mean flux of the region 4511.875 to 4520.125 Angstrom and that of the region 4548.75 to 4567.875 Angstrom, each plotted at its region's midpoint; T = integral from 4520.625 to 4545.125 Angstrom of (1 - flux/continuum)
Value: 1.7 Angstrom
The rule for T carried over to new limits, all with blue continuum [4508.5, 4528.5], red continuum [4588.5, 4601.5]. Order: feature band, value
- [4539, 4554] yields 0.9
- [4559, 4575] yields -0.9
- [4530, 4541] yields 1.2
